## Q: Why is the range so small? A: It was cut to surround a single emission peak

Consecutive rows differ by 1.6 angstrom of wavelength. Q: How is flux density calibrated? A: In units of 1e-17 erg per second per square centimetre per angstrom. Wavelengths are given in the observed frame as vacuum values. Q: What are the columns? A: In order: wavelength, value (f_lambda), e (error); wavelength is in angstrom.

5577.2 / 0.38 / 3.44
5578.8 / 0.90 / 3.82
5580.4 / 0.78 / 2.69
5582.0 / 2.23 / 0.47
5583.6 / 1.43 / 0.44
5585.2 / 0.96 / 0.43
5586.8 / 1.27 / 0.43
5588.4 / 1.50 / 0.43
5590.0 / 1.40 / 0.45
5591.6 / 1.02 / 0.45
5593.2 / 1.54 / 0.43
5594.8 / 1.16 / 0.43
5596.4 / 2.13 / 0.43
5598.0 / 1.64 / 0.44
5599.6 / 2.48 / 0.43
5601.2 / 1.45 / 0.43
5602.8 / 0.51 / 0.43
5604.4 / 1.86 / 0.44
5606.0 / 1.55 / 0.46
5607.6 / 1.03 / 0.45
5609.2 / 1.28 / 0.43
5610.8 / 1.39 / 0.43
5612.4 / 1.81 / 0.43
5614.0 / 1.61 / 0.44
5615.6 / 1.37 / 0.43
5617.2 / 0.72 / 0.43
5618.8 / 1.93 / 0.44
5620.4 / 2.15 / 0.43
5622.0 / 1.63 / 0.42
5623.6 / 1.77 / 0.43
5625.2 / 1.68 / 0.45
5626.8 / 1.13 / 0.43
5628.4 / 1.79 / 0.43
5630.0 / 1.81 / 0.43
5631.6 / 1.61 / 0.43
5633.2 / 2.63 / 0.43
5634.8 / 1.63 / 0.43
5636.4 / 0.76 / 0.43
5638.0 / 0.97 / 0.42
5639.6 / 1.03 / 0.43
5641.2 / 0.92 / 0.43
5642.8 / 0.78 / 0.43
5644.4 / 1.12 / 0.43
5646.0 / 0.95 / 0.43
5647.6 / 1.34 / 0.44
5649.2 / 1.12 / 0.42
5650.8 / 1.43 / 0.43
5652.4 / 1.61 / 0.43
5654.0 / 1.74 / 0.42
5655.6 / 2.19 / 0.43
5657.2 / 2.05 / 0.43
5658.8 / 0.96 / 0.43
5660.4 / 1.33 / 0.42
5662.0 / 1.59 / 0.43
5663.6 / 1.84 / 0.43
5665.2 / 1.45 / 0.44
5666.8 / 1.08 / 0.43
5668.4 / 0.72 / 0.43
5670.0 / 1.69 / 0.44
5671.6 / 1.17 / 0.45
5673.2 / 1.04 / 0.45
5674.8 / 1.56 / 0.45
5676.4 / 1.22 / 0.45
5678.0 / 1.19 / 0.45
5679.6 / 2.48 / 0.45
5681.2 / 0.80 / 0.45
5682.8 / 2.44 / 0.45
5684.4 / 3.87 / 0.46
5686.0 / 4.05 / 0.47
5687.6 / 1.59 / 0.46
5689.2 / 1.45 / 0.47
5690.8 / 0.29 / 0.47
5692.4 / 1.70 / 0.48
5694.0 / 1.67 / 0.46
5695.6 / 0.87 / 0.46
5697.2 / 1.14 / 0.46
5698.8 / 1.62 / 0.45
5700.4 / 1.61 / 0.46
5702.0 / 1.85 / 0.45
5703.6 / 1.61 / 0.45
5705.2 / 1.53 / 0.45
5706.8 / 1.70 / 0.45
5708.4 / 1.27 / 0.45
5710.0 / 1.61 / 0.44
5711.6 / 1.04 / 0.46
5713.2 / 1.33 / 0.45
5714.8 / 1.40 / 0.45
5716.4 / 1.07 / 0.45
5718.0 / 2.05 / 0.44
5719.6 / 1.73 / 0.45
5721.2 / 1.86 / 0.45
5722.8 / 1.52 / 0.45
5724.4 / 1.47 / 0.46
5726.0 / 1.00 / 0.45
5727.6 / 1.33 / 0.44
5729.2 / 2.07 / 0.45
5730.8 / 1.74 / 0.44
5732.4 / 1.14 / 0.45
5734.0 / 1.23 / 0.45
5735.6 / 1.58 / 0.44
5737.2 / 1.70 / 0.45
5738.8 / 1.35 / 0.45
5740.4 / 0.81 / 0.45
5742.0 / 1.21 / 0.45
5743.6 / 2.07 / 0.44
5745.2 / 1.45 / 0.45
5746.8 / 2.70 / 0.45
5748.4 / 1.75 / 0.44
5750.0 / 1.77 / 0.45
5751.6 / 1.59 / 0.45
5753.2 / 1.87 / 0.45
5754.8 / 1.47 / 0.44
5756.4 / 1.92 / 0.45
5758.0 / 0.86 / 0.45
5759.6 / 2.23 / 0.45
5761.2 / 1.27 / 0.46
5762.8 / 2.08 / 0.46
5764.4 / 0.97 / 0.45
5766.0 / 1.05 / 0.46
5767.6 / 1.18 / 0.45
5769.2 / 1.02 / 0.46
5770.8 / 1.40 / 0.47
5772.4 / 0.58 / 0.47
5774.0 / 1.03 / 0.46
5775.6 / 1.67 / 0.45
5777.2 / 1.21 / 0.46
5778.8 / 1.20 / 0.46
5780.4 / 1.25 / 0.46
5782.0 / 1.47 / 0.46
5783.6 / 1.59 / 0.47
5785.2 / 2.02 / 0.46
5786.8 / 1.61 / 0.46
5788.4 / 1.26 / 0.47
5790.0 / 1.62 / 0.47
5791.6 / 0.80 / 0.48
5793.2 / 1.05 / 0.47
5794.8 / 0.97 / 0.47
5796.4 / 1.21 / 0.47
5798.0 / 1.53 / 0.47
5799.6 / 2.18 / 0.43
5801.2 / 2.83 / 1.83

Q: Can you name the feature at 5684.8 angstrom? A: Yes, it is [O III] 5007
